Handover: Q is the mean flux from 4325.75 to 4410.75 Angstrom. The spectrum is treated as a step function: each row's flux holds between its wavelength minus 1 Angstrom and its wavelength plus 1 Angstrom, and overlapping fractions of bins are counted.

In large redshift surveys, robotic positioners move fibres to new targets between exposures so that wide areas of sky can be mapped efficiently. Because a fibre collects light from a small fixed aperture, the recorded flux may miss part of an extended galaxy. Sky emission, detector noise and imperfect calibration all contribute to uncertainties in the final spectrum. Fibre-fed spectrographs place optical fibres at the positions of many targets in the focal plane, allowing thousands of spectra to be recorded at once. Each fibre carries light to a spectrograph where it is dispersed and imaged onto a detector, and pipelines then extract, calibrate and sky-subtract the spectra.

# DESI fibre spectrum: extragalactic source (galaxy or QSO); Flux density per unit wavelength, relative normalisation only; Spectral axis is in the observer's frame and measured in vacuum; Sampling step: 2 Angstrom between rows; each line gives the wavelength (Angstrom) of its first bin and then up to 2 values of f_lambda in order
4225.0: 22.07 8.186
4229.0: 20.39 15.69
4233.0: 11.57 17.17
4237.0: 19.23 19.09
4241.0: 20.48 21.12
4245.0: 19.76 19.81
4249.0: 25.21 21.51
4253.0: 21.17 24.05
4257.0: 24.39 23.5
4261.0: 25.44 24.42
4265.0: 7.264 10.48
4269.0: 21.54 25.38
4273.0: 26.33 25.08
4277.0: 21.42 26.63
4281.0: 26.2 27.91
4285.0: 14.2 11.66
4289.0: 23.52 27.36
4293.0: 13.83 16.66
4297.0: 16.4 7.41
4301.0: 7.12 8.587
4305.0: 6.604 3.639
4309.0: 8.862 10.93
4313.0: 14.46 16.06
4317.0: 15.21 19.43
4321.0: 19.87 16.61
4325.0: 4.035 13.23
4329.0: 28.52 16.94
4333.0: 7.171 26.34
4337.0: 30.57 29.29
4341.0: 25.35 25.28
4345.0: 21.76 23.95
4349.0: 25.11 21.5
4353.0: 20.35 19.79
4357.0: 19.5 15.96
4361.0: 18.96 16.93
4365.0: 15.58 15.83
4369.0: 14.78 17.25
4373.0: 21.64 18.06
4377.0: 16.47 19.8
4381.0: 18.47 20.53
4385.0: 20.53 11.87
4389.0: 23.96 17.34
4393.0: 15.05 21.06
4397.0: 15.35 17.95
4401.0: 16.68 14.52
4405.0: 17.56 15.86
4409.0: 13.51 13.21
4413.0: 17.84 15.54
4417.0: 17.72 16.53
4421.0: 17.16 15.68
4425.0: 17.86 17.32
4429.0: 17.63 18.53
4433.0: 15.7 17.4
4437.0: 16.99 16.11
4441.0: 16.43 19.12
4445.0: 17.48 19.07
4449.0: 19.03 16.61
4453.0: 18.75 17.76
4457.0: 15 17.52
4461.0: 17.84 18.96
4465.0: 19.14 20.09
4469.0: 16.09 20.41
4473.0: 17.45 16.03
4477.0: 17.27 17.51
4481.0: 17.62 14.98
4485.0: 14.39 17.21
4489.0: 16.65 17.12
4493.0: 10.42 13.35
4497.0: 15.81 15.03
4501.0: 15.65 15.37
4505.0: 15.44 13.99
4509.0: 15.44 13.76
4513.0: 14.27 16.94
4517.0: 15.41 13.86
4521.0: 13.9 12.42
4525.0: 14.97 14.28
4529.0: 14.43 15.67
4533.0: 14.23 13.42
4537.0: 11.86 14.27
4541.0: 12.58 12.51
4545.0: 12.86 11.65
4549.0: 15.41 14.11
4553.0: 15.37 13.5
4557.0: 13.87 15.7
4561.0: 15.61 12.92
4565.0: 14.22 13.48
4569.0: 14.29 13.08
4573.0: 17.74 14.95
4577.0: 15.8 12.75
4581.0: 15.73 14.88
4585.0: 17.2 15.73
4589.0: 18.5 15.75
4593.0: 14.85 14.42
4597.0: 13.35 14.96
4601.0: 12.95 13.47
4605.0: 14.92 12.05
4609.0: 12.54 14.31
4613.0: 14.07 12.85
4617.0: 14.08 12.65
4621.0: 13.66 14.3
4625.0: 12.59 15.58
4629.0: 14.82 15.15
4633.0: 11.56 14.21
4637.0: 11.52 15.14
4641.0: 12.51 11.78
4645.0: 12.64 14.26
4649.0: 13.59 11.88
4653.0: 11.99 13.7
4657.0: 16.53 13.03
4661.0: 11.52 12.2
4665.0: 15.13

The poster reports 19.1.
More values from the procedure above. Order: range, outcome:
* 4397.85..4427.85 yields 16.3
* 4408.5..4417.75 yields 15.6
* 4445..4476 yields 18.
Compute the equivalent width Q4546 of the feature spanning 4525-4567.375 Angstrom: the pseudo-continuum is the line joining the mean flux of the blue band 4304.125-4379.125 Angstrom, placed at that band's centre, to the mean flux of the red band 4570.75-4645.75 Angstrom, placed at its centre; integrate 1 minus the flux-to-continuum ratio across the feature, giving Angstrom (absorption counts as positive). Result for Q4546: 3.2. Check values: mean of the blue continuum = 17.9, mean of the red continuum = 14.2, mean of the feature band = 13.9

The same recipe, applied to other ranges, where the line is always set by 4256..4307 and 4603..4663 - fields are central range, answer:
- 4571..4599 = -2.59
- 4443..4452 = -1.16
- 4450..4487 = -3.81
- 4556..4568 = 0.11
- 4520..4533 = 0.58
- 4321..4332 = 0.98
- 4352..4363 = -0.85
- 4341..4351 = -3.62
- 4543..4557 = 0.84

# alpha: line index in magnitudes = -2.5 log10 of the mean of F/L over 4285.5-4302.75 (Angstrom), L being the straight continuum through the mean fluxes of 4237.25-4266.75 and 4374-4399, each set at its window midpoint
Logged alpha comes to 0.31 mag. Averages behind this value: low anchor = 20.9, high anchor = 18.2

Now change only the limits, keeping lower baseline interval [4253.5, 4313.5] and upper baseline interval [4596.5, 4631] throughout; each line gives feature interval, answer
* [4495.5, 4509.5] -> -0.004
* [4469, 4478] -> -0.141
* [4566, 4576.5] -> -0.036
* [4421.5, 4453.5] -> -0.102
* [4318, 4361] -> -0.197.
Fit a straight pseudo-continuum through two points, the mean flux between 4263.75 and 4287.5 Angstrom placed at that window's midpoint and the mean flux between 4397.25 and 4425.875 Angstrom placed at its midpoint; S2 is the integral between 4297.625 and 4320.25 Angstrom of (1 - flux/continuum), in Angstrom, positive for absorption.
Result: 9.9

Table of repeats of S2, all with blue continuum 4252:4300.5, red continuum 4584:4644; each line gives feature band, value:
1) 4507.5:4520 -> 0.8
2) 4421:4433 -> 0.2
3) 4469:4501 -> 0.8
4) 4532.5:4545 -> 1.9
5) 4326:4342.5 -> -2.6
